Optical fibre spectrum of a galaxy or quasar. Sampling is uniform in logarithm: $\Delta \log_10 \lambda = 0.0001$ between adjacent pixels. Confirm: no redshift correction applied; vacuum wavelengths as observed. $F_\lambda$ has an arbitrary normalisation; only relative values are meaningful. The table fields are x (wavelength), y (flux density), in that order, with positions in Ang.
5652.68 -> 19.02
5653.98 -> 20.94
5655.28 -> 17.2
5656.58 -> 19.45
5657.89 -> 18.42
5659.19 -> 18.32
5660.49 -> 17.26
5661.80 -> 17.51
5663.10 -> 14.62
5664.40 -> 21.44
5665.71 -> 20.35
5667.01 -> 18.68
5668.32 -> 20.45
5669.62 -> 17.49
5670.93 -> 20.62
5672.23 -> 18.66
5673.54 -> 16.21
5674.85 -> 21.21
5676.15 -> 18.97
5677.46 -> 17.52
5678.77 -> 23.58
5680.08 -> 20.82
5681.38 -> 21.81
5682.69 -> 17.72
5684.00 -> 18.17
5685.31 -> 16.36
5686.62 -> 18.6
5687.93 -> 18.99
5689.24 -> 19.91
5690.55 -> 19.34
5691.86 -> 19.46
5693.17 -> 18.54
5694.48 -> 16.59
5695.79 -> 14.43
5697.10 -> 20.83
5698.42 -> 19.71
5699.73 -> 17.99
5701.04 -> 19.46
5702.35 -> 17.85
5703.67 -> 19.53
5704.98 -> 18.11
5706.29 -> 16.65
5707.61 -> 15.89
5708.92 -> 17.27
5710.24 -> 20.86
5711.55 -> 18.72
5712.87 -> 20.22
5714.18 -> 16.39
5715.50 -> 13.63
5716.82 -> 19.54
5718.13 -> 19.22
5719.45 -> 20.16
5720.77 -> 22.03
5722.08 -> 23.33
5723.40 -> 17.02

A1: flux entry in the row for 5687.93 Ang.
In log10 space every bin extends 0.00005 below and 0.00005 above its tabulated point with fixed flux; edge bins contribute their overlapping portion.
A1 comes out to 18.99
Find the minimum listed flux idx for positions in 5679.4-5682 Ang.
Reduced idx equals 20.82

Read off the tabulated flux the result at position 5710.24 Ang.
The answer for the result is 20.86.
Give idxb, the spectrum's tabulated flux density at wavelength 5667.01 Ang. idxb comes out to 18.68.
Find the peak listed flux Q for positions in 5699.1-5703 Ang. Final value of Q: 19.46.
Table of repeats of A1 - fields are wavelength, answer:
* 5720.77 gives 22.03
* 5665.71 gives 20.35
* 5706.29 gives 16.65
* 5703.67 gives 19.53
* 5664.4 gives 21.44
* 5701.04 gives 19.46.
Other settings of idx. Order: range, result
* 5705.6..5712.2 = 15.89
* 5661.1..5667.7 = 14.62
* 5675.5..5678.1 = 17.52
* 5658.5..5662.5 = 17.26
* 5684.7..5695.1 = 16.36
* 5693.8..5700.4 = 14.43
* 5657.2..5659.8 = 18.32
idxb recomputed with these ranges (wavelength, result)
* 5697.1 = 20.83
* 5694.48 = 16.59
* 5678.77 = 23.58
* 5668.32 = 20.45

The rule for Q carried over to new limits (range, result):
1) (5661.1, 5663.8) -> 17.51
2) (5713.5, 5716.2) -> 16.39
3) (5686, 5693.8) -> 19.91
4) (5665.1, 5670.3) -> 20.45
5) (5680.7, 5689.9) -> 21.81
